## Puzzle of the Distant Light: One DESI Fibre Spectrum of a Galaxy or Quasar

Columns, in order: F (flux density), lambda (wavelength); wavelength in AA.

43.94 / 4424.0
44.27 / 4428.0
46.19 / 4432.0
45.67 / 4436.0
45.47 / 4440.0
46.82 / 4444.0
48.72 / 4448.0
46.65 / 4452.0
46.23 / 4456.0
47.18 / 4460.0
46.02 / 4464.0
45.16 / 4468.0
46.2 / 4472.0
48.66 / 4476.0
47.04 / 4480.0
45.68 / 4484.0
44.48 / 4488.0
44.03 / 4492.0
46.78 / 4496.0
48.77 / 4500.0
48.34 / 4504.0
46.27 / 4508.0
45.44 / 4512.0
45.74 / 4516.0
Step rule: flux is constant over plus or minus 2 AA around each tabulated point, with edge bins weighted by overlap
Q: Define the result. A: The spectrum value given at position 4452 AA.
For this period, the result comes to 46.65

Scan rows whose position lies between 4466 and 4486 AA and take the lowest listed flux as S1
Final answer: 45.16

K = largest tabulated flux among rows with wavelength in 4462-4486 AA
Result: 48.66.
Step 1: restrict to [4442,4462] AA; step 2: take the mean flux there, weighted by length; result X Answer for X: 47.1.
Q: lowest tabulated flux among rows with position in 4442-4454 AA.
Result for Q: 46.65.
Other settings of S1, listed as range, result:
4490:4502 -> 44.03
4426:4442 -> 44.27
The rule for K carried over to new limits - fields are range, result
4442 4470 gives 48.72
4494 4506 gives 48.77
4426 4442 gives 46.19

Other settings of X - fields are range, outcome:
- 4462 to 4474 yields 45.8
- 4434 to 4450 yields 46.7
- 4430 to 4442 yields 45.8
